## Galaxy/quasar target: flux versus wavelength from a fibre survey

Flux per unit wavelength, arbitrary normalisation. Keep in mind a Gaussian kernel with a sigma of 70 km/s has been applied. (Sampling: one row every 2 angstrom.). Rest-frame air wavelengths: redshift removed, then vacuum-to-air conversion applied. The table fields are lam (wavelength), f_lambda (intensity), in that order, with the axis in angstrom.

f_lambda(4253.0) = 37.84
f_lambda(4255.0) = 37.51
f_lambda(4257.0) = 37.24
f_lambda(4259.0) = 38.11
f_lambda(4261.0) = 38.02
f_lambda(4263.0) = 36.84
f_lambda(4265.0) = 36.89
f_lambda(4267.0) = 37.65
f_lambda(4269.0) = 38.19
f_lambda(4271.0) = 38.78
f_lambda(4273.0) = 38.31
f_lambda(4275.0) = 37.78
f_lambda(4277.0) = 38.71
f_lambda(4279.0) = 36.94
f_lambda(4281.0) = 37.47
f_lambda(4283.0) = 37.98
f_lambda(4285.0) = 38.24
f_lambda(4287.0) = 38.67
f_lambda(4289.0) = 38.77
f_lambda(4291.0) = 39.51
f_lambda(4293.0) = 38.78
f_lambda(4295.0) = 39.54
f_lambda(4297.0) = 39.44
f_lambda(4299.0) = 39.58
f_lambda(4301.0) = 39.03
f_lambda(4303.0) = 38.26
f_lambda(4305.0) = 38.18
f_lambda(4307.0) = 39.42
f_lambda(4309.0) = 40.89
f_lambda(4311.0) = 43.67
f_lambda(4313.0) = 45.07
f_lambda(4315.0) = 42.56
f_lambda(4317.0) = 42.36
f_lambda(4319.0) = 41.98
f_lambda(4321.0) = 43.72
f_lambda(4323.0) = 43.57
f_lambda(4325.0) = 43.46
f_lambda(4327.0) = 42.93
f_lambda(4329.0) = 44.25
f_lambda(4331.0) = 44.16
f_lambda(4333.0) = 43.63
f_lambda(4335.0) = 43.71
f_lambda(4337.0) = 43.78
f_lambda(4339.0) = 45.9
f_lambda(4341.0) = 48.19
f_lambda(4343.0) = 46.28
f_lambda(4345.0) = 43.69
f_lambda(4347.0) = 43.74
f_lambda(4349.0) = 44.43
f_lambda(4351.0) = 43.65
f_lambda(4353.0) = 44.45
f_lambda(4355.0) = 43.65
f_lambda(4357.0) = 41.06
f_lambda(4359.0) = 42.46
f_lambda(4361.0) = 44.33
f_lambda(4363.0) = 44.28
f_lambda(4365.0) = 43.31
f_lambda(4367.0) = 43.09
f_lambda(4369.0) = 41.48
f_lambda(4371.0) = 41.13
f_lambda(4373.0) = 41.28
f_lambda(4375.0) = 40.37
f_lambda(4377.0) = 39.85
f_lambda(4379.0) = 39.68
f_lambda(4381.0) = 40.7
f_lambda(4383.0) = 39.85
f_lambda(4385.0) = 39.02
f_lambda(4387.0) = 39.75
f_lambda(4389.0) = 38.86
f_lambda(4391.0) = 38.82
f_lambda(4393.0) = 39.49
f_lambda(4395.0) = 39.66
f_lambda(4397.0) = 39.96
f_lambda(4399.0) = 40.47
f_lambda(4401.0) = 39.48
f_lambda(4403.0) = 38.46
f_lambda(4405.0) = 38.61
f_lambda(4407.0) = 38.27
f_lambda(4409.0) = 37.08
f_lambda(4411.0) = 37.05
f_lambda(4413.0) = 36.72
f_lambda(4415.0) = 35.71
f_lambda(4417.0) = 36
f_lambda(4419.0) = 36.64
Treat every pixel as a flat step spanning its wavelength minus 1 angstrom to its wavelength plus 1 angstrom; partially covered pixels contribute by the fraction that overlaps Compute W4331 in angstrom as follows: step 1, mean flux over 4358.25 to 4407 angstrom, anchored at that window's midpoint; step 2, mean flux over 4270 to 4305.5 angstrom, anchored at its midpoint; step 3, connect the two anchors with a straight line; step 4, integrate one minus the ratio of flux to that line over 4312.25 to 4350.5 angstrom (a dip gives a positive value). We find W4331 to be -4.4 angstrom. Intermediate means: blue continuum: 38.6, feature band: 44.1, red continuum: 40.5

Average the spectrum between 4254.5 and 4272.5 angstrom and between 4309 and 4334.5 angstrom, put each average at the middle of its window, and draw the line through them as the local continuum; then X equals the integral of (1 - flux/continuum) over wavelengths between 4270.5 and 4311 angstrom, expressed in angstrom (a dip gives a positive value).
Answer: 1.5 angstrom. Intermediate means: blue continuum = 37.7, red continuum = 43.4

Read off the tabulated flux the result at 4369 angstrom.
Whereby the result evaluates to 41.48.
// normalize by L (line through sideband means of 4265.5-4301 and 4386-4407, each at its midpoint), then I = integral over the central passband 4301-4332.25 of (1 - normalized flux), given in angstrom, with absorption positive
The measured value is -2.81 angstrom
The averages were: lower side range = 38.5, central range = 42.2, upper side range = 39.3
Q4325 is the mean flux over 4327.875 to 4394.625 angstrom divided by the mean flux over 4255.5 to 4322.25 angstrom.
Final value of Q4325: 1.1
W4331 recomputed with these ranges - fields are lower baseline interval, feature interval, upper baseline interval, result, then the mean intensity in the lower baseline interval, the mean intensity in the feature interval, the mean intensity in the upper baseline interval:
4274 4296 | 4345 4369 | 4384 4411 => -2.87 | 38.4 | 43.4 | 39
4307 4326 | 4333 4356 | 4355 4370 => -0.94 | 42.8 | 44.6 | 42.9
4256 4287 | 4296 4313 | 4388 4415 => -0.94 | 37.8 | 40.1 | 38.6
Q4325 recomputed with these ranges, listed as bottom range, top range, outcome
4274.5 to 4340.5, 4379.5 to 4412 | 0.95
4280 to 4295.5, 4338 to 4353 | 1.17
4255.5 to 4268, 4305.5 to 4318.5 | 1.13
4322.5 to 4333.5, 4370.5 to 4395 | 0.91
